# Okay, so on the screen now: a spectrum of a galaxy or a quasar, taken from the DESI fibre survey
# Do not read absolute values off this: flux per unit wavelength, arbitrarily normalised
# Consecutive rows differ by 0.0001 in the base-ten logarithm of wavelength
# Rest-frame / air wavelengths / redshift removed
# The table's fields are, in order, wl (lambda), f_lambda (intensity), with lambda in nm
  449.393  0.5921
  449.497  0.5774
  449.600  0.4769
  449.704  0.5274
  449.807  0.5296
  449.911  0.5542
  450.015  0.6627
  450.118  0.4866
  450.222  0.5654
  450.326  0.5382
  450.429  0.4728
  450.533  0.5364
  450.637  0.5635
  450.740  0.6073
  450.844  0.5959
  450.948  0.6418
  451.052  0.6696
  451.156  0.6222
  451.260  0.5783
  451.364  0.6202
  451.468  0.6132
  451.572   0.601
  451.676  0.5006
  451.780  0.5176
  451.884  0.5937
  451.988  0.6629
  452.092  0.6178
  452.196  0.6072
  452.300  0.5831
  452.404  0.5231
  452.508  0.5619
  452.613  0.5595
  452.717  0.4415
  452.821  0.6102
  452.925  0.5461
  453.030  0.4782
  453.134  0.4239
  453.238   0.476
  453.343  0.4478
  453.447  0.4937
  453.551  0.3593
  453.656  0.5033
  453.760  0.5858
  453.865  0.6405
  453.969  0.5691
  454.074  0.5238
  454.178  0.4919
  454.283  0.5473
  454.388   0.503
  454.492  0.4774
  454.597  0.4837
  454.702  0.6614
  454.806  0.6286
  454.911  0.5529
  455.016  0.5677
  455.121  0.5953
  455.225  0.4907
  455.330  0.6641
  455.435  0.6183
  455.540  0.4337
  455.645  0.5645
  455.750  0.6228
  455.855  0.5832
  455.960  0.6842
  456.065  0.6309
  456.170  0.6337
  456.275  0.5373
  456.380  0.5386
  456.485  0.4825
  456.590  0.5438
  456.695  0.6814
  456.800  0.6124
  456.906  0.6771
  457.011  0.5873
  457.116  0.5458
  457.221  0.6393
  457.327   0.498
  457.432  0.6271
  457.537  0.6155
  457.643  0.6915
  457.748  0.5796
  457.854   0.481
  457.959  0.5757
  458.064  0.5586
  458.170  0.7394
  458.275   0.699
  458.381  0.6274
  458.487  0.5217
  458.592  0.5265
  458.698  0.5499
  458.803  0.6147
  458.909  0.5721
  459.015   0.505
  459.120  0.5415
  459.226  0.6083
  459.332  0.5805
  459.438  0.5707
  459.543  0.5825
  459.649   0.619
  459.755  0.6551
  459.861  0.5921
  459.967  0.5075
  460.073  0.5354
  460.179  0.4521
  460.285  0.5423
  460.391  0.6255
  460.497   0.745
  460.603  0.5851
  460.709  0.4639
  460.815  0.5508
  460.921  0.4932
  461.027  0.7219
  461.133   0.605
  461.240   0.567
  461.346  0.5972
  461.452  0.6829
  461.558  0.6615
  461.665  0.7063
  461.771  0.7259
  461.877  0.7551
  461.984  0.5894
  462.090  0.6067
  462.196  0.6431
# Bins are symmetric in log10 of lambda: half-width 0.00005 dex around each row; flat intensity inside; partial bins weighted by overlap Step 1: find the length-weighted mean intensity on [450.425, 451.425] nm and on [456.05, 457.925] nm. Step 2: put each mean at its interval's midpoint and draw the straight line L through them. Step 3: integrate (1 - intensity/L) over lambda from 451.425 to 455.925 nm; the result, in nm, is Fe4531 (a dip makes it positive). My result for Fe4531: 0.342 nm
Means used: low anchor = 0.596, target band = 0.548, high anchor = 0.588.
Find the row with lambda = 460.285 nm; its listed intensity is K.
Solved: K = 0.5423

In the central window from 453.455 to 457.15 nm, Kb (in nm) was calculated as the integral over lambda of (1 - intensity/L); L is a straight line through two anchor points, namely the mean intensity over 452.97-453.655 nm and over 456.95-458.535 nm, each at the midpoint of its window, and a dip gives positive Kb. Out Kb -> -0.34 nm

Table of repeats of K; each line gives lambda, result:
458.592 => 0.5265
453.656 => 0.5033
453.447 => 0.4937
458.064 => 0.5586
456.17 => 0.6337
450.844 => 0.5959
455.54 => 0.4337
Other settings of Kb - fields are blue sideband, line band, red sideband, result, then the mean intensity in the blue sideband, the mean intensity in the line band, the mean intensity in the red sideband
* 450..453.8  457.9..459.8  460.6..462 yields 0.04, 0.552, 0.591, 0.624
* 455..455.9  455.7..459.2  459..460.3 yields -0.15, 0.571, 0.592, 0.563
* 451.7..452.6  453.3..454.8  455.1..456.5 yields 0.14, 0.58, 0.525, 0.579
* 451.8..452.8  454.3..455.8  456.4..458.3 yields 0.07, 0.572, 0.561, 0.6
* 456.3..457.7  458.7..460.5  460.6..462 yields 0.11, 0.594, 0.574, 0.624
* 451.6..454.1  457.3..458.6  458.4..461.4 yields -0.09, 0.535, 0.6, 0.573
